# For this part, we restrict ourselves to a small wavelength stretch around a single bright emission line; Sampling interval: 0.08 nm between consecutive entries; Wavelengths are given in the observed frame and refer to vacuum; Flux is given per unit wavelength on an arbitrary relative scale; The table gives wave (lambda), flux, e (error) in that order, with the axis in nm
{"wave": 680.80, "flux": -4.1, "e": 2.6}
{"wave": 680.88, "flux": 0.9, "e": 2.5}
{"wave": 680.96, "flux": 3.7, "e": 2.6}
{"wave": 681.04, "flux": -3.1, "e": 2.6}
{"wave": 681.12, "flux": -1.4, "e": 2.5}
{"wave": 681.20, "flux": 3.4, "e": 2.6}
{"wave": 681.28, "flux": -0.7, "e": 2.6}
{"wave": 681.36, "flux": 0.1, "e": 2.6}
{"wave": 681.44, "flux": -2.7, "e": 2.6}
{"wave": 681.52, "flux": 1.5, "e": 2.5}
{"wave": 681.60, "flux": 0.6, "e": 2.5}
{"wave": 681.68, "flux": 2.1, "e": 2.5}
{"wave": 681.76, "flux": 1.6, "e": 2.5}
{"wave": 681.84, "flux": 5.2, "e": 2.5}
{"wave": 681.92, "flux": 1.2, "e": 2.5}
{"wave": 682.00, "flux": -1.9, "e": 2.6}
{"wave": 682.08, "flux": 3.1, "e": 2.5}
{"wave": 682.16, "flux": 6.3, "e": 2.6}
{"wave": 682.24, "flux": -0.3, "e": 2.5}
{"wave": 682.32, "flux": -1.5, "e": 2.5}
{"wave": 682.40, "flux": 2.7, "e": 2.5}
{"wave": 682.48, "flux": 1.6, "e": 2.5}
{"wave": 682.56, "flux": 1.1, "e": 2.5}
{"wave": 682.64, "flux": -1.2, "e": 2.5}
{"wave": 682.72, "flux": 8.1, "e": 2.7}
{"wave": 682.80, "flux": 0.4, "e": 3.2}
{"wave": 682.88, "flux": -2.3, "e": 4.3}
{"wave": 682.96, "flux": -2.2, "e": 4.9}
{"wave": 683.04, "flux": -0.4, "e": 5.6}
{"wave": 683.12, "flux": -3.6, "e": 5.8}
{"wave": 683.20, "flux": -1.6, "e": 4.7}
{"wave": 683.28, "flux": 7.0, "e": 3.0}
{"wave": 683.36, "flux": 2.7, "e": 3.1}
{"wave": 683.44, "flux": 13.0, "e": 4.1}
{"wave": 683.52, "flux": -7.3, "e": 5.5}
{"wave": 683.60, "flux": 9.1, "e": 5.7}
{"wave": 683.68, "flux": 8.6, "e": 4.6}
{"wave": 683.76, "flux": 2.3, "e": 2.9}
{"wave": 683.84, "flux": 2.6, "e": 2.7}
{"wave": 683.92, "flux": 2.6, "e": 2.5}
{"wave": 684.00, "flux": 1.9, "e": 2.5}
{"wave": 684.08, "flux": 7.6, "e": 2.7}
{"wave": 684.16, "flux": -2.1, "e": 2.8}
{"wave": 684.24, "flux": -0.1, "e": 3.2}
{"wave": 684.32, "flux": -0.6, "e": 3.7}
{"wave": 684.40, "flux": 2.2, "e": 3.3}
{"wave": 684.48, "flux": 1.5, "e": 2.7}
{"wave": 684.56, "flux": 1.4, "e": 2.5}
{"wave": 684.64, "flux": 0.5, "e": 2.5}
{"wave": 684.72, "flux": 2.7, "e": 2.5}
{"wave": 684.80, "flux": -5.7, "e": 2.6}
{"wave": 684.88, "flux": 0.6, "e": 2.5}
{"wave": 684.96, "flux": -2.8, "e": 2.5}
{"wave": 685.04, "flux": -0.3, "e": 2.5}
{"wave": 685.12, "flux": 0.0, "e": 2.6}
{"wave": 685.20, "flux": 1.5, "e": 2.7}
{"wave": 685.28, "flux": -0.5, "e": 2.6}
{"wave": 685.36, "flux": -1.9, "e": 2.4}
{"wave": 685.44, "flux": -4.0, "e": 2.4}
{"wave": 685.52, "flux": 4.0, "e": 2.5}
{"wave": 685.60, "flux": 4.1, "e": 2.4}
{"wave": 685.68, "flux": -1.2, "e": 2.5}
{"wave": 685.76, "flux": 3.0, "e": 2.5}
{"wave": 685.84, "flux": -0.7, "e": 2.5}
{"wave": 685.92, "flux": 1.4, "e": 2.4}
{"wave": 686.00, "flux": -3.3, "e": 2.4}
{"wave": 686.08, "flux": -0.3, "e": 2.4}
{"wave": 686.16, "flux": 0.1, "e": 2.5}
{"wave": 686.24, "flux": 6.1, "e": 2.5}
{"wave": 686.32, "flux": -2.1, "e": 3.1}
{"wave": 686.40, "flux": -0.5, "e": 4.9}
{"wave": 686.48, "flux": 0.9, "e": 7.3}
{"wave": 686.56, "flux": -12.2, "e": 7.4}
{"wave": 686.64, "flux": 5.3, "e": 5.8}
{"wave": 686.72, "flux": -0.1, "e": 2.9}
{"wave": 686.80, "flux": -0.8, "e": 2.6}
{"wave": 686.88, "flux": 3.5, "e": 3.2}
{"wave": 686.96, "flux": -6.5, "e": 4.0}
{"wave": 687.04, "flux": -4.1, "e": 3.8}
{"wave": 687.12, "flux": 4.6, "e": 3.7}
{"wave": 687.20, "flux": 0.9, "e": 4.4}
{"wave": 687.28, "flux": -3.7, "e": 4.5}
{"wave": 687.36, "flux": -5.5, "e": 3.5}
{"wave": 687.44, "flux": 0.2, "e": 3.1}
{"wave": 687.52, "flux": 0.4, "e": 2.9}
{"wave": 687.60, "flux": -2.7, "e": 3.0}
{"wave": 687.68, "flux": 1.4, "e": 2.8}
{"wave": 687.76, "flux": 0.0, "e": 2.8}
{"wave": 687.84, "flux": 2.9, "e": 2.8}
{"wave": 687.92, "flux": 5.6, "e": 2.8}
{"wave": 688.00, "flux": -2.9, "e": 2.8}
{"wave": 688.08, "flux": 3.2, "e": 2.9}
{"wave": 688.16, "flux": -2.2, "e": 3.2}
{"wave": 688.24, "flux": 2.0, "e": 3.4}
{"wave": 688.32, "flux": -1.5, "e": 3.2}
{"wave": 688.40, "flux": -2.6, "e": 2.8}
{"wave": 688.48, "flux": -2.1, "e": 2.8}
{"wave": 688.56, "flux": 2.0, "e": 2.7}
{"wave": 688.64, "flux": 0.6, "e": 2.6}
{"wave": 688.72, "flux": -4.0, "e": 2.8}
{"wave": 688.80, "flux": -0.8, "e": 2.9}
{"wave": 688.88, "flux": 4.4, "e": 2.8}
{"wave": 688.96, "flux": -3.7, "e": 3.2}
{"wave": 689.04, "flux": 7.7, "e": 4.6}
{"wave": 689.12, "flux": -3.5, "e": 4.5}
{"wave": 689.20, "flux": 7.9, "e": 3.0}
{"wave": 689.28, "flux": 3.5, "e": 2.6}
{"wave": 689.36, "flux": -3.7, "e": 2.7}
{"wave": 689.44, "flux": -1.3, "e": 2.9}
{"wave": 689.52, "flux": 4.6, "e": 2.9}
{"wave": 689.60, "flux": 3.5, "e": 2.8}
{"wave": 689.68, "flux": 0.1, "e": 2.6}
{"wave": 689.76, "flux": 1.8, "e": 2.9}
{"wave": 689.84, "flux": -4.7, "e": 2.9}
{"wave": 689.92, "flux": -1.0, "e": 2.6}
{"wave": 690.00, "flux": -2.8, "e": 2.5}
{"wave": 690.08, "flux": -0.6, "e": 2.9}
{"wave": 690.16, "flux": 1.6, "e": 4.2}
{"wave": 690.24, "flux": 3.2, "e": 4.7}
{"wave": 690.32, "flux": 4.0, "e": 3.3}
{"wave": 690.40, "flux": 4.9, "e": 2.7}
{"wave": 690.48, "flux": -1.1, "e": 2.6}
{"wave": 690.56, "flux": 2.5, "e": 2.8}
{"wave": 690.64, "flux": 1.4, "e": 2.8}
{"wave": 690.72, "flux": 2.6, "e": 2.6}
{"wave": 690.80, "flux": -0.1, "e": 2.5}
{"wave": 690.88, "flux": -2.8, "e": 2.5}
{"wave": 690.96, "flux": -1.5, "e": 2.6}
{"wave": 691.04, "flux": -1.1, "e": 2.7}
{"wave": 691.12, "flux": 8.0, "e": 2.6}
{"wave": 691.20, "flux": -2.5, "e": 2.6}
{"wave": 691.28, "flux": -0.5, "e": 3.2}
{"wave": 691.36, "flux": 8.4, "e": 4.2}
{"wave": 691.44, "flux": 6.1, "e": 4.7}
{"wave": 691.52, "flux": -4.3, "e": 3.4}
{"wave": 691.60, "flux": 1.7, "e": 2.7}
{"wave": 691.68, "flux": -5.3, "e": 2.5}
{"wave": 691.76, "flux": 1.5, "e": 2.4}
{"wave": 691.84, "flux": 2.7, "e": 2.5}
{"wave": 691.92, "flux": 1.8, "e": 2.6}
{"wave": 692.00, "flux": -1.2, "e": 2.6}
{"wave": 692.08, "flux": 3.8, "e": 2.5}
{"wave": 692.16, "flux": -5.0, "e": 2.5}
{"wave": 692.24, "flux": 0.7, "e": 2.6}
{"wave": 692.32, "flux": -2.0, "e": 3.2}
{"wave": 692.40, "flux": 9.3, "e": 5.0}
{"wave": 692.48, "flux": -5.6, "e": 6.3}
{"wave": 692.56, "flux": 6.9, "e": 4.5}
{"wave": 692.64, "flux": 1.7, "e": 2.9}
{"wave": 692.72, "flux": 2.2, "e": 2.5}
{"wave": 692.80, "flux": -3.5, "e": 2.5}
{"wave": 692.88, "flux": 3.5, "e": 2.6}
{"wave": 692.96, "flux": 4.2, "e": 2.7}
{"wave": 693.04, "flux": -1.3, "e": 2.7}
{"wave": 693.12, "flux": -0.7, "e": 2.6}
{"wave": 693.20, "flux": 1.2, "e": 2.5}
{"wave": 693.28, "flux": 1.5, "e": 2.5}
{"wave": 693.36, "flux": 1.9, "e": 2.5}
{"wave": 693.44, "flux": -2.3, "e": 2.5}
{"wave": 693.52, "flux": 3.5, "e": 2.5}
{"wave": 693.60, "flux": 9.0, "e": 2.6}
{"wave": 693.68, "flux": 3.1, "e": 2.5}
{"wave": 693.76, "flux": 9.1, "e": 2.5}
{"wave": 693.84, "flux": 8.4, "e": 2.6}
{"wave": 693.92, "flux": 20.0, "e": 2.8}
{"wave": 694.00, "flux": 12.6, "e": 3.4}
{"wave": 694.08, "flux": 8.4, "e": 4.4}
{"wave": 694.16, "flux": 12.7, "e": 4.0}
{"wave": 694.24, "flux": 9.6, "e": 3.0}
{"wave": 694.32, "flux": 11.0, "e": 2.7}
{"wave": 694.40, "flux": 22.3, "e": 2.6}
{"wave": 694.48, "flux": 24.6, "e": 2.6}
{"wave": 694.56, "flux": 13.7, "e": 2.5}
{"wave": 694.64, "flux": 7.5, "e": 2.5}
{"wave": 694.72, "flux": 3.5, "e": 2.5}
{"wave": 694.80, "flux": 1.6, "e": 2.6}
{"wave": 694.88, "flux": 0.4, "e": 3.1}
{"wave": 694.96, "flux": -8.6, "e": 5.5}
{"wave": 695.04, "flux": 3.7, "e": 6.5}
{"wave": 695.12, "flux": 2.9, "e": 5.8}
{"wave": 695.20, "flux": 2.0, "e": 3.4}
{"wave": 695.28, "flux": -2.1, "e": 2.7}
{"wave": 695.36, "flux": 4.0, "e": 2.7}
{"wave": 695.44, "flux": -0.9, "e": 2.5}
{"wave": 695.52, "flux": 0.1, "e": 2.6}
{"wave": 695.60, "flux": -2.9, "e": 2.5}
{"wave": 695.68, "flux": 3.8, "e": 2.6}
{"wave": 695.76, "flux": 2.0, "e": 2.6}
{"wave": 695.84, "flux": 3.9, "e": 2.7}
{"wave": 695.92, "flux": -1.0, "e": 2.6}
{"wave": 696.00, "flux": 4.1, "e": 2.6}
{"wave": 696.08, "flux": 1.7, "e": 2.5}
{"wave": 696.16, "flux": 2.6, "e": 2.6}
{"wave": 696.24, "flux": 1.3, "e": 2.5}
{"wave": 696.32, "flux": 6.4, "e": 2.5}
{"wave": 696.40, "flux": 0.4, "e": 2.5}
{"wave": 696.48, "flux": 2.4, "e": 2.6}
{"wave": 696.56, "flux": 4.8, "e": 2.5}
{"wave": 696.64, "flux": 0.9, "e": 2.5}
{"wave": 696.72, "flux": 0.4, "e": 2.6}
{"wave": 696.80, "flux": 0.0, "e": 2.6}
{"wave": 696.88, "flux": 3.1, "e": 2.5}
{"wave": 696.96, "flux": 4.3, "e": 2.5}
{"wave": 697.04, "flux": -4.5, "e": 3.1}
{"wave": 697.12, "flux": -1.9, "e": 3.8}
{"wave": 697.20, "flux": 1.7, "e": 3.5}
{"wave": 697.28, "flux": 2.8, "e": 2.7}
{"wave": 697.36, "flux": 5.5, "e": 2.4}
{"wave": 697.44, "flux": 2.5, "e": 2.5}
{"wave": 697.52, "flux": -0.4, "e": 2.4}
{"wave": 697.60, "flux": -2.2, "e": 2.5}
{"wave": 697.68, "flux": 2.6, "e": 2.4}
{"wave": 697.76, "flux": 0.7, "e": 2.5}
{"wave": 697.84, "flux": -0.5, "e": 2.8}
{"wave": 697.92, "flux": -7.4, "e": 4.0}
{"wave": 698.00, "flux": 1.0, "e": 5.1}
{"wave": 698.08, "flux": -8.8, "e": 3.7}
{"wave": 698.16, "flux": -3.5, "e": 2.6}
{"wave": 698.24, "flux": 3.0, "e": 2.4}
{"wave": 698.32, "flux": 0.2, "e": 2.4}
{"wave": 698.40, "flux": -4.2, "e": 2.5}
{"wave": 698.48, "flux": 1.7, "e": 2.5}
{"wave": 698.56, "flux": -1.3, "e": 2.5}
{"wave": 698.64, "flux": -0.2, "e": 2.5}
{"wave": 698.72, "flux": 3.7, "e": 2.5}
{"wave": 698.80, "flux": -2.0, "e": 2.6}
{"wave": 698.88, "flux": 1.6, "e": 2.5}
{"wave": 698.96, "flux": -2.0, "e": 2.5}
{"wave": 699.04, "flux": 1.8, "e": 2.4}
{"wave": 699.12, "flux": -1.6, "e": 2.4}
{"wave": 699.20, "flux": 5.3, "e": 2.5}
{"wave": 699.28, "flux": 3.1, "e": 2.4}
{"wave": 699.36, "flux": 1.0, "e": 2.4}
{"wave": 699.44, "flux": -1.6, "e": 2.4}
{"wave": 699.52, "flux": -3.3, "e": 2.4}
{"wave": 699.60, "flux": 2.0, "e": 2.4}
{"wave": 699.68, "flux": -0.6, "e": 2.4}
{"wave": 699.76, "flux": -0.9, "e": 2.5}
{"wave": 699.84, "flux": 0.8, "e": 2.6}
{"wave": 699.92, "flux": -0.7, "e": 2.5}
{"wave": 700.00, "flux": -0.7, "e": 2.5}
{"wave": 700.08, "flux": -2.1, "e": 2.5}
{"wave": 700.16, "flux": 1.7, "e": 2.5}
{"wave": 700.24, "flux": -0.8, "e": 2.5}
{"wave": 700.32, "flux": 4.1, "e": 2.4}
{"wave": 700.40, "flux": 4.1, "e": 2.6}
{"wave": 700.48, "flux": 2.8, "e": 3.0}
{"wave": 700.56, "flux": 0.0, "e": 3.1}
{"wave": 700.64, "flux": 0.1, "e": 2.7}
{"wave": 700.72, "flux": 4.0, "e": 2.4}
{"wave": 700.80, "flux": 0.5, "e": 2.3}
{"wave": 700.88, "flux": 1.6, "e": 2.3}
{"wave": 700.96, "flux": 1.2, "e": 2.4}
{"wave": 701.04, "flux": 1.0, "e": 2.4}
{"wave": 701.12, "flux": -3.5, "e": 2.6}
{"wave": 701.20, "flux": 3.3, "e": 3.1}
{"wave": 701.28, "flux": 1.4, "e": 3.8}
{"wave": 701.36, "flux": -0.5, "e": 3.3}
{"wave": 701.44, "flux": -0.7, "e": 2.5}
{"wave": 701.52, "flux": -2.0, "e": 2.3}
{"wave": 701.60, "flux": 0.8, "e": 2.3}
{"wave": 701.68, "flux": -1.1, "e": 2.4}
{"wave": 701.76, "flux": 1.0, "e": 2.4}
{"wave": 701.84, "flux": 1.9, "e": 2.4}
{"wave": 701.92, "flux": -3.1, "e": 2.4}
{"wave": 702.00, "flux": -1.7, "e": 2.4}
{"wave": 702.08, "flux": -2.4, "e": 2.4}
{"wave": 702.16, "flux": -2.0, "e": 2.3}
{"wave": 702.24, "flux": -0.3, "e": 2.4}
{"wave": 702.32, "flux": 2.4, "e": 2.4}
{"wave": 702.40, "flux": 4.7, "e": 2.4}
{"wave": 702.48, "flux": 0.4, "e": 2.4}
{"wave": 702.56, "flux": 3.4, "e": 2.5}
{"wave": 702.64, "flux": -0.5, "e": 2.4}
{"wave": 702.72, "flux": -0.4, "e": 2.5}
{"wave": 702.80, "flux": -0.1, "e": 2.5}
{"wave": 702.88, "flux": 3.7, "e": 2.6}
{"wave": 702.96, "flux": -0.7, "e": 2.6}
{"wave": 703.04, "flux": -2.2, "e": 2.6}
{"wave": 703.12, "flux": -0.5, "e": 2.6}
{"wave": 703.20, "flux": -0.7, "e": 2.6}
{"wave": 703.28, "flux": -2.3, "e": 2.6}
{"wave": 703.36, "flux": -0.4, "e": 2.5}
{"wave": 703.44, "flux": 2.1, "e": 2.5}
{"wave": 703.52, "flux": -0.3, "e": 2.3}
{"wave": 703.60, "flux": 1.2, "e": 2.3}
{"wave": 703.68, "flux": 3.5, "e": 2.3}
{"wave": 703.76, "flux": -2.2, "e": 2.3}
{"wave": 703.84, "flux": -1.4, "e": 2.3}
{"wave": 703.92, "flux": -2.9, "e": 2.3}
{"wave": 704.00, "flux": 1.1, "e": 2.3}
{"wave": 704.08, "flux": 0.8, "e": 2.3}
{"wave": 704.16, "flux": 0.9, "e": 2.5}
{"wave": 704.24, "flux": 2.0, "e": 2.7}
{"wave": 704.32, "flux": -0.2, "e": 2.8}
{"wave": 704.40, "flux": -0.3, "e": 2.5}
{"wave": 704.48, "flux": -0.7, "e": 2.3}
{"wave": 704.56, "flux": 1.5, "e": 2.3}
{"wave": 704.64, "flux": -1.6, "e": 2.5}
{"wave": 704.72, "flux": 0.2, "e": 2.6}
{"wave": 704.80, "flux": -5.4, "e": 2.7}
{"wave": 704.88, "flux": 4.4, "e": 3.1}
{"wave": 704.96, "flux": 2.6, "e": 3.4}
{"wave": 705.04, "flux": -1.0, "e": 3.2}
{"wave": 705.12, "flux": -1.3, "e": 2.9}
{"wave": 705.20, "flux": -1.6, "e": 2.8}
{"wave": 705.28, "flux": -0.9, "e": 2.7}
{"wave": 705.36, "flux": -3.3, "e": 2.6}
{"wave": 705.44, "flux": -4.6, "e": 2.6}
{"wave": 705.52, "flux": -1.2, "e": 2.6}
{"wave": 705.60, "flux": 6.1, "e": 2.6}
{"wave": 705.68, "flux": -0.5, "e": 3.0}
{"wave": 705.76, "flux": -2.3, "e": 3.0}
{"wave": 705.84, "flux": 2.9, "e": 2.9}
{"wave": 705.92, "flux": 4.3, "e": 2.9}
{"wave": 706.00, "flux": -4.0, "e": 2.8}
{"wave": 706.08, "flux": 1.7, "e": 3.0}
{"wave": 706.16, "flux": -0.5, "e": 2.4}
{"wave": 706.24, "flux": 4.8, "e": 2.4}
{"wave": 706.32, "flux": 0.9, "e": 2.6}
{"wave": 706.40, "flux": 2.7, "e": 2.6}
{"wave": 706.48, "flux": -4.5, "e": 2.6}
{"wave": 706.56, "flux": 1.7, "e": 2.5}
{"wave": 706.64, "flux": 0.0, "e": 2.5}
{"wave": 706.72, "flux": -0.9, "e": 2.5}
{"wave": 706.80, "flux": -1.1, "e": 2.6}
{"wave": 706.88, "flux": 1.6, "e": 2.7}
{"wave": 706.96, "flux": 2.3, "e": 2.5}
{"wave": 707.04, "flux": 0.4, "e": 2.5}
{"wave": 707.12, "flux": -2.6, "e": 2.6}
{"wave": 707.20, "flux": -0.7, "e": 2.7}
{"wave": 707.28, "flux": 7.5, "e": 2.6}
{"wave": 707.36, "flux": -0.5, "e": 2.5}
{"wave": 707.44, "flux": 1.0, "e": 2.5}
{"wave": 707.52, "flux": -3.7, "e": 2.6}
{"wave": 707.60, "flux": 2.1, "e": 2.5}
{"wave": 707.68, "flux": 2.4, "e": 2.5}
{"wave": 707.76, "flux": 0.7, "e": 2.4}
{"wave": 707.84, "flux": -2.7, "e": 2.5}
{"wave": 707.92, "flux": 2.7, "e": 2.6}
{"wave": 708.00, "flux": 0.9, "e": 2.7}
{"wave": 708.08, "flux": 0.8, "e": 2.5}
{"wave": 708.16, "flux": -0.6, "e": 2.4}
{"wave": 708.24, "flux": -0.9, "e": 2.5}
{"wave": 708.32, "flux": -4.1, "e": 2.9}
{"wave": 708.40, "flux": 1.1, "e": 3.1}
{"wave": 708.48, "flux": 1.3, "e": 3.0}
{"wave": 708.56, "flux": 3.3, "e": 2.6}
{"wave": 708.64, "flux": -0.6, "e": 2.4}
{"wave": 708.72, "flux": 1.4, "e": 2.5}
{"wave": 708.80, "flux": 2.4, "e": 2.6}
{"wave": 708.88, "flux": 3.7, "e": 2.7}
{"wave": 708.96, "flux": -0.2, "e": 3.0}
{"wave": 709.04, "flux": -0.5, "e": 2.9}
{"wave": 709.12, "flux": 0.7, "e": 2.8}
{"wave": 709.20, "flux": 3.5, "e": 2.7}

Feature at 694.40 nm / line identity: [O II]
